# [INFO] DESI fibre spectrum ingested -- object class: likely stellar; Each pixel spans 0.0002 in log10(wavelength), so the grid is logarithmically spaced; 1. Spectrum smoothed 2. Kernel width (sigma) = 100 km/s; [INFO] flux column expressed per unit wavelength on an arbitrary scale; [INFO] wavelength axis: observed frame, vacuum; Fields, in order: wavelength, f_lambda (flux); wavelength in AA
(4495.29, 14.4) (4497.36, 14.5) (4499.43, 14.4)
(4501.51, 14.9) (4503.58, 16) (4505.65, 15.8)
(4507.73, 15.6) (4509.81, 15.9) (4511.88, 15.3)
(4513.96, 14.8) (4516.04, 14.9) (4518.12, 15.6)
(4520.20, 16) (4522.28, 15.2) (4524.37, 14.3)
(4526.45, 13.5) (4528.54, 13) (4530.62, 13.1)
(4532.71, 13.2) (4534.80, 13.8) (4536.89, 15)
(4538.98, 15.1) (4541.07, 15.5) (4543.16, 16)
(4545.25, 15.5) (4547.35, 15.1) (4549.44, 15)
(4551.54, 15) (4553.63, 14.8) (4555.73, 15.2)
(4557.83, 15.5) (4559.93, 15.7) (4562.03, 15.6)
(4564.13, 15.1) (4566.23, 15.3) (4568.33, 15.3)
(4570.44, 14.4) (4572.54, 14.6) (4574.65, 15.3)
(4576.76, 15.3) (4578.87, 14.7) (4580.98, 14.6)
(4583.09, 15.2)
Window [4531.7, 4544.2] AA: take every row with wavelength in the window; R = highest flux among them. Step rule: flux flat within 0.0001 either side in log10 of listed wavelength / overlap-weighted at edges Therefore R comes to 16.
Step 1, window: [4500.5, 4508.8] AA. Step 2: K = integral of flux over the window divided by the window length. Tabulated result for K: 15.6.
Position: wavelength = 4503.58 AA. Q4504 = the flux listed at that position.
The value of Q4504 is 16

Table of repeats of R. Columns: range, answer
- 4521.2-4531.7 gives 15.2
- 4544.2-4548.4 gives 15.5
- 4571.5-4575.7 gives 15.3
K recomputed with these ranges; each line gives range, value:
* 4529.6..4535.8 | 13.4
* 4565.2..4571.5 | 15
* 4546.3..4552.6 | 15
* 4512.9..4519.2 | 15.1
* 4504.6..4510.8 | 15.8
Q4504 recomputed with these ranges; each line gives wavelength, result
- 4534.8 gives 13.8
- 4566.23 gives 15.3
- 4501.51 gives 14.9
